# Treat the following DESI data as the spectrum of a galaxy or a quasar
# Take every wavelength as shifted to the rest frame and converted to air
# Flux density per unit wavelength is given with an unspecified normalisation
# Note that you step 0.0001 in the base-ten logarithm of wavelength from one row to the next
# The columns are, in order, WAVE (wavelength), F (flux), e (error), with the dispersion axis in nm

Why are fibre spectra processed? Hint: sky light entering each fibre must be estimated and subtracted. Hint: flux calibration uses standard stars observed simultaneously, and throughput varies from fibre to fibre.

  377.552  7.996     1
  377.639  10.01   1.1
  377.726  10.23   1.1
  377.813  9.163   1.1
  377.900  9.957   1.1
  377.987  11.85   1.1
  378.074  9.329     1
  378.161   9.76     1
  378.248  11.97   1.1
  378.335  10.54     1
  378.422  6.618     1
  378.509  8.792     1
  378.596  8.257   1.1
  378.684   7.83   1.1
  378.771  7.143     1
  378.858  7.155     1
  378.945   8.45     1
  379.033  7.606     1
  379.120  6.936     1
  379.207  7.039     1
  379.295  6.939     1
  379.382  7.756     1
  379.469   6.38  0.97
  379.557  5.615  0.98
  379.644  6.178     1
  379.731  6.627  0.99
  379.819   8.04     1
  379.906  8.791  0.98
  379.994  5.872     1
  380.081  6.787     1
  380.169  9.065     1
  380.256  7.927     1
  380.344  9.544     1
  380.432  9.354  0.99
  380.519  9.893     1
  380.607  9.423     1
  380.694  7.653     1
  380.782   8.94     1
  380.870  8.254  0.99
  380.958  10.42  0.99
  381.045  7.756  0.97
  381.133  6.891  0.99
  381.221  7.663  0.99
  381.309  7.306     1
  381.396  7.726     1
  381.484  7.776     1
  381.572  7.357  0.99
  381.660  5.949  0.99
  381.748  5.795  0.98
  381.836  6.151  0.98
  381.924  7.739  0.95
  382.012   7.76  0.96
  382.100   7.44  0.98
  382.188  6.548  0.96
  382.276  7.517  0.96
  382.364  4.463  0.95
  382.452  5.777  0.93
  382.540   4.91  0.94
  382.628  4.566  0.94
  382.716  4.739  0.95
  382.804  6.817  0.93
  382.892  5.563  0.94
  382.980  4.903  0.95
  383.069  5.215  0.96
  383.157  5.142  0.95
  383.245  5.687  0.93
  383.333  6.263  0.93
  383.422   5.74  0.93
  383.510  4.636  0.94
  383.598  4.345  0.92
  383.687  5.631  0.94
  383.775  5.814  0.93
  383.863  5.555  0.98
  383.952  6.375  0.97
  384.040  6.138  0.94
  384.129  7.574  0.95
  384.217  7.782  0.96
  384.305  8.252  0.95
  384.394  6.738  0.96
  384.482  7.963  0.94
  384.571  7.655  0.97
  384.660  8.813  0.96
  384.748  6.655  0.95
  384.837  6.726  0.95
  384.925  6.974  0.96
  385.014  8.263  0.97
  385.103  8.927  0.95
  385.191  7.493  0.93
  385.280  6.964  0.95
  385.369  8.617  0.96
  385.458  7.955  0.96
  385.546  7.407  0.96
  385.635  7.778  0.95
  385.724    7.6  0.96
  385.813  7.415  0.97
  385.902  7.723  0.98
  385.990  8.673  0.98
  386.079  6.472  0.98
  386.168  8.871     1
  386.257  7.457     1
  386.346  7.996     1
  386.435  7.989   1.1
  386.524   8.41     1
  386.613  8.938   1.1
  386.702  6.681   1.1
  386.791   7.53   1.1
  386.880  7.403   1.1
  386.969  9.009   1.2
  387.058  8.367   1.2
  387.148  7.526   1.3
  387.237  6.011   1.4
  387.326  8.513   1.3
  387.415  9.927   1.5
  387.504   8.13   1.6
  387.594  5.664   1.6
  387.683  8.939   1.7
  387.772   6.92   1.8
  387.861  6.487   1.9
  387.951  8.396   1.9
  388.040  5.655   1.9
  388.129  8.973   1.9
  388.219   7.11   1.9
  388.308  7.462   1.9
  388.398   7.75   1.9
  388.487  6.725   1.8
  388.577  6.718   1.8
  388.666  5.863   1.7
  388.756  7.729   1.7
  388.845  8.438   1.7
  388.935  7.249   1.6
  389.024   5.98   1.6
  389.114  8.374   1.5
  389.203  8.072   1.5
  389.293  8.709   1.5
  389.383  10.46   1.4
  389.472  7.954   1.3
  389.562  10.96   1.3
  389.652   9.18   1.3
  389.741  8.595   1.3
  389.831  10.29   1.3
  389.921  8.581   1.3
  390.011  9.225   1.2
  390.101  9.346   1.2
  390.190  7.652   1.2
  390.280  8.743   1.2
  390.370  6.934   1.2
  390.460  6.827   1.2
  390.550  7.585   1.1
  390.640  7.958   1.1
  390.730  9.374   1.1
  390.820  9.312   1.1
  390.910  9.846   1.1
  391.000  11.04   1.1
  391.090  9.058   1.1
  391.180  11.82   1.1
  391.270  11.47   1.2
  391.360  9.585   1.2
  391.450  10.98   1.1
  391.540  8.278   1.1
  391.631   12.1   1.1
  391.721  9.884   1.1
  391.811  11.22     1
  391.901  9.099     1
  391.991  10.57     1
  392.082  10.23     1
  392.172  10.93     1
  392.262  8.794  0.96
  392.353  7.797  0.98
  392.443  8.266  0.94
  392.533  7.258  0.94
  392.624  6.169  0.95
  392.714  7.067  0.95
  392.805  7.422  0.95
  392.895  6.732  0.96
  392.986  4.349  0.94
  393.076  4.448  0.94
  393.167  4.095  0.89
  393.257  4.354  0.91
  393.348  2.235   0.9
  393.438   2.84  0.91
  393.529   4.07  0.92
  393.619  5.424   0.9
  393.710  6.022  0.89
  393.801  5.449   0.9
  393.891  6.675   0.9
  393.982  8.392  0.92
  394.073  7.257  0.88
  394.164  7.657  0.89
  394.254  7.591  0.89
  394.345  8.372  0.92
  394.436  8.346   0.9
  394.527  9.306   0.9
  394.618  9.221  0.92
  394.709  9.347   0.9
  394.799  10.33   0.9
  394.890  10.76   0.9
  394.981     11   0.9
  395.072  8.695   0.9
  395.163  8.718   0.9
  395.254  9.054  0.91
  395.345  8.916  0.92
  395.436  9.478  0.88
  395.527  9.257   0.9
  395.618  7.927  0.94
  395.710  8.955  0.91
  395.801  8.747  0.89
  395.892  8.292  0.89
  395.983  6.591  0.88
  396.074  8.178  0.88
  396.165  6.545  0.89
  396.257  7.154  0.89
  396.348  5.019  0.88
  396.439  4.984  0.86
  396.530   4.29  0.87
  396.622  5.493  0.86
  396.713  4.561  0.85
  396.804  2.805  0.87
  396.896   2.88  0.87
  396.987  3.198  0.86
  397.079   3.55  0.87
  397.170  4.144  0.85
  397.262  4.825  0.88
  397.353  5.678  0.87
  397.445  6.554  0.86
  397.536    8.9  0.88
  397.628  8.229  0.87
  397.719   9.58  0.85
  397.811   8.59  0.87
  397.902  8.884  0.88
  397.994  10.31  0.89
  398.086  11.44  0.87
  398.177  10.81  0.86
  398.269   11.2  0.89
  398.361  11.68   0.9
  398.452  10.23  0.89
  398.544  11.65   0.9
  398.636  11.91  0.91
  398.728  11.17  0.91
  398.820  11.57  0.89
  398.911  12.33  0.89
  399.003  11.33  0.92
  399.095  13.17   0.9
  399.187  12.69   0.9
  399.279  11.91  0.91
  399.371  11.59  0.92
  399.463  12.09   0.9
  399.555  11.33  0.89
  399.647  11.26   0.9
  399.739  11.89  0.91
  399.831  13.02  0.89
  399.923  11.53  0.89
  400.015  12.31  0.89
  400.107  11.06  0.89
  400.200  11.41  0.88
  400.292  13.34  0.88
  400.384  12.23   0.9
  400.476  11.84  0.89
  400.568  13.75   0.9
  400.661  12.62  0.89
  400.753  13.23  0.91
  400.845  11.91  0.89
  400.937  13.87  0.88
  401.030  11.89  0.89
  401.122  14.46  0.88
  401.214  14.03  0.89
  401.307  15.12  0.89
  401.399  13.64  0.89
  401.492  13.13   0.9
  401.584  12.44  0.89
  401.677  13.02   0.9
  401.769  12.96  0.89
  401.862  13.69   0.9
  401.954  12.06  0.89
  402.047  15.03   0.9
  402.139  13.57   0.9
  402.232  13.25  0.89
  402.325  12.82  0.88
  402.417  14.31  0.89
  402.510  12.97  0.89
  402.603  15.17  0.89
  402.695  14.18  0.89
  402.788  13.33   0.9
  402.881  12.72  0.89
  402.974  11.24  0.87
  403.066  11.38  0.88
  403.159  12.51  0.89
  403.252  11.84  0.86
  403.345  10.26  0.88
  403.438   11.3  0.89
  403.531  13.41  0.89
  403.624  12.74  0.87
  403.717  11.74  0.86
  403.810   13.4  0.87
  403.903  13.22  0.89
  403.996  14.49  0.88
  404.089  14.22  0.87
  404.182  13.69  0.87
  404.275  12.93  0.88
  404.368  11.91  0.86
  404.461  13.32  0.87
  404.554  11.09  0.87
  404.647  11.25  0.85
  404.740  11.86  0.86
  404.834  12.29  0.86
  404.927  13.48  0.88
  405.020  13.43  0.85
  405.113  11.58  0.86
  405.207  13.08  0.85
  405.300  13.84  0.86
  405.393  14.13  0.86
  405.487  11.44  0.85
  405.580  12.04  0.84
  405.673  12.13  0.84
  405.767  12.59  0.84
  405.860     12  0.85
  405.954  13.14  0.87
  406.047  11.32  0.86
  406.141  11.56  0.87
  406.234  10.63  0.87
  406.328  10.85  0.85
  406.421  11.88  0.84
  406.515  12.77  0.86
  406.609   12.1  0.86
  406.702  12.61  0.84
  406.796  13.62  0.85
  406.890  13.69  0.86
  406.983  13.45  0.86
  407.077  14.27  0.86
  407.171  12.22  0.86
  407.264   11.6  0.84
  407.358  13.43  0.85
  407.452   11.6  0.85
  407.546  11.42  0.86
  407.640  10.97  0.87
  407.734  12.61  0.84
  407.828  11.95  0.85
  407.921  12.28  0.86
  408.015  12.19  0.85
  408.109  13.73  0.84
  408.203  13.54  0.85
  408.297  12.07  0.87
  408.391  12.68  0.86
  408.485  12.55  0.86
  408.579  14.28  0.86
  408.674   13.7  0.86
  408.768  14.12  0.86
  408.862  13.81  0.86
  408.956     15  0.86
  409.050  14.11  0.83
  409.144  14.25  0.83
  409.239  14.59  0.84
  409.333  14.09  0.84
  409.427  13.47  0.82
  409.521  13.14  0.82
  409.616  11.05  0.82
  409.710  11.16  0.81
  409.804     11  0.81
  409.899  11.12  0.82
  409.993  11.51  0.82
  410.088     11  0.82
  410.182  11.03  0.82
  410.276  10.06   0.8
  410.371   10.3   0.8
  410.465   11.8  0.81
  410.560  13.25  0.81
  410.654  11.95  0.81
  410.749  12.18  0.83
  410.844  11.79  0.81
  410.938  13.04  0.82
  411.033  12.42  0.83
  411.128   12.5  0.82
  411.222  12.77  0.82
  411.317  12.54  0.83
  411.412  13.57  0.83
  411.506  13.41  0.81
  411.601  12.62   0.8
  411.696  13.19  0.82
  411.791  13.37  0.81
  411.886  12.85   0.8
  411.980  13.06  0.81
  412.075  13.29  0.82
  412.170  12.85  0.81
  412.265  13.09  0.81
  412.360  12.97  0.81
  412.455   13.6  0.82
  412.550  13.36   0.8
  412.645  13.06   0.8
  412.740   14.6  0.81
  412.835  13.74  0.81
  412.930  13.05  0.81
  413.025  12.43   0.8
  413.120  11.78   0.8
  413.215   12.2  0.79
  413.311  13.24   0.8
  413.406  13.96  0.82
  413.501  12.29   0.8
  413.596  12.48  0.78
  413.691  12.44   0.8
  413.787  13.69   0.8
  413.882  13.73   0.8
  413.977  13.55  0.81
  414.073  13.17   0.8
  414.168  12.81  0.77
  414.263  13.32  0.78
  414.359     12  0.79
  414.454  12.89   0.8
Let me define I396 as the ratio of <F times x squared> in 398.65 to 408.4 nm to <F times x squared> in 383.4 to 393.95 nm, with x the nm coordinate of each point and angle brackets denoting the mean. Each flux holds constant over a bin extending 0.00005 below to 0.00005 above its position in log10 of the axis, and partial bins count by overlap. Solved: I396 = 1.76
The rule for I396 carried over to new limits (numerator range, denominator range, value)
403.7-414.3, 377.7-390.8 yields 1.89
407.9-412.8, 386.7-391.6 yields 1.70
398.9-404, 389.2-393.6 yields 1.61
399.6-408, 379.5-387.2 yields 1.95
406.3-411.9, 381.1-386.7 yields 2.08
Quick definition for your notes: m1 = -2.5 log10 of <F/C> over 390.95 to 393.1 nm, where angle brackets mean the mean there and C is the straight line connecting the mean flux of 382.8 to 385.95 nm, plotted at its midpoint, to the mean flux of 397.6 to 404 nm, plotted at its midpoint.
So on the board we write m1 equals 0.04 mag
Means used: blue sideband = 6.81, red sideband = 12.3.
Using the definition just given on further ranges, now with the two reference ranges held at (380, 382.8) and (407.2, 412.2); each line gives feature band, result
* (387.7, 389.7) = 0.12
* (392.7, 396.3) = 0.31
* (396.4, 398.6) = 0.38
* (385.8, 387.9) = 0.08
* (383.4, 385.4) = 0.14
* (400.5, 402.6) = -0.20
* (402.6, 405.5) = -0.10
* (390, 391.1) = 0.05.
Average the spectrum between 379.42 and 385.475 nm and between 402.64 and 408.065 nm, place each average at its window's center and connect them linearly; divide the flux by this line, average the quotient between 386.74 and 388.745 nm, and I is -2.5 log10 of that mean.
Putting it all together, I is 0.104 mag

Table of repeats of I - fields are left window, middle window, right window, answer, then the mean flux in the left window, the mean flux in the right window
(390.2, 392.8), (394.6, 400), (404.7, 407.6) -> 0.18 mag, 9.17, 12.4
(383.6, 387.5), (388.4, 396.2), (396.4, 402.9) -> 0.12 mag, 7.57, 10.9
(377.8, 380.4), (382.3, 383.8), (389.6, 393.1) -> 0.49 mag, 8.12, 8.85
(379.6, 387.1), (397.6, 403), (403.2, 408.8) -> -0.10 mag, 7.22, 12.6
